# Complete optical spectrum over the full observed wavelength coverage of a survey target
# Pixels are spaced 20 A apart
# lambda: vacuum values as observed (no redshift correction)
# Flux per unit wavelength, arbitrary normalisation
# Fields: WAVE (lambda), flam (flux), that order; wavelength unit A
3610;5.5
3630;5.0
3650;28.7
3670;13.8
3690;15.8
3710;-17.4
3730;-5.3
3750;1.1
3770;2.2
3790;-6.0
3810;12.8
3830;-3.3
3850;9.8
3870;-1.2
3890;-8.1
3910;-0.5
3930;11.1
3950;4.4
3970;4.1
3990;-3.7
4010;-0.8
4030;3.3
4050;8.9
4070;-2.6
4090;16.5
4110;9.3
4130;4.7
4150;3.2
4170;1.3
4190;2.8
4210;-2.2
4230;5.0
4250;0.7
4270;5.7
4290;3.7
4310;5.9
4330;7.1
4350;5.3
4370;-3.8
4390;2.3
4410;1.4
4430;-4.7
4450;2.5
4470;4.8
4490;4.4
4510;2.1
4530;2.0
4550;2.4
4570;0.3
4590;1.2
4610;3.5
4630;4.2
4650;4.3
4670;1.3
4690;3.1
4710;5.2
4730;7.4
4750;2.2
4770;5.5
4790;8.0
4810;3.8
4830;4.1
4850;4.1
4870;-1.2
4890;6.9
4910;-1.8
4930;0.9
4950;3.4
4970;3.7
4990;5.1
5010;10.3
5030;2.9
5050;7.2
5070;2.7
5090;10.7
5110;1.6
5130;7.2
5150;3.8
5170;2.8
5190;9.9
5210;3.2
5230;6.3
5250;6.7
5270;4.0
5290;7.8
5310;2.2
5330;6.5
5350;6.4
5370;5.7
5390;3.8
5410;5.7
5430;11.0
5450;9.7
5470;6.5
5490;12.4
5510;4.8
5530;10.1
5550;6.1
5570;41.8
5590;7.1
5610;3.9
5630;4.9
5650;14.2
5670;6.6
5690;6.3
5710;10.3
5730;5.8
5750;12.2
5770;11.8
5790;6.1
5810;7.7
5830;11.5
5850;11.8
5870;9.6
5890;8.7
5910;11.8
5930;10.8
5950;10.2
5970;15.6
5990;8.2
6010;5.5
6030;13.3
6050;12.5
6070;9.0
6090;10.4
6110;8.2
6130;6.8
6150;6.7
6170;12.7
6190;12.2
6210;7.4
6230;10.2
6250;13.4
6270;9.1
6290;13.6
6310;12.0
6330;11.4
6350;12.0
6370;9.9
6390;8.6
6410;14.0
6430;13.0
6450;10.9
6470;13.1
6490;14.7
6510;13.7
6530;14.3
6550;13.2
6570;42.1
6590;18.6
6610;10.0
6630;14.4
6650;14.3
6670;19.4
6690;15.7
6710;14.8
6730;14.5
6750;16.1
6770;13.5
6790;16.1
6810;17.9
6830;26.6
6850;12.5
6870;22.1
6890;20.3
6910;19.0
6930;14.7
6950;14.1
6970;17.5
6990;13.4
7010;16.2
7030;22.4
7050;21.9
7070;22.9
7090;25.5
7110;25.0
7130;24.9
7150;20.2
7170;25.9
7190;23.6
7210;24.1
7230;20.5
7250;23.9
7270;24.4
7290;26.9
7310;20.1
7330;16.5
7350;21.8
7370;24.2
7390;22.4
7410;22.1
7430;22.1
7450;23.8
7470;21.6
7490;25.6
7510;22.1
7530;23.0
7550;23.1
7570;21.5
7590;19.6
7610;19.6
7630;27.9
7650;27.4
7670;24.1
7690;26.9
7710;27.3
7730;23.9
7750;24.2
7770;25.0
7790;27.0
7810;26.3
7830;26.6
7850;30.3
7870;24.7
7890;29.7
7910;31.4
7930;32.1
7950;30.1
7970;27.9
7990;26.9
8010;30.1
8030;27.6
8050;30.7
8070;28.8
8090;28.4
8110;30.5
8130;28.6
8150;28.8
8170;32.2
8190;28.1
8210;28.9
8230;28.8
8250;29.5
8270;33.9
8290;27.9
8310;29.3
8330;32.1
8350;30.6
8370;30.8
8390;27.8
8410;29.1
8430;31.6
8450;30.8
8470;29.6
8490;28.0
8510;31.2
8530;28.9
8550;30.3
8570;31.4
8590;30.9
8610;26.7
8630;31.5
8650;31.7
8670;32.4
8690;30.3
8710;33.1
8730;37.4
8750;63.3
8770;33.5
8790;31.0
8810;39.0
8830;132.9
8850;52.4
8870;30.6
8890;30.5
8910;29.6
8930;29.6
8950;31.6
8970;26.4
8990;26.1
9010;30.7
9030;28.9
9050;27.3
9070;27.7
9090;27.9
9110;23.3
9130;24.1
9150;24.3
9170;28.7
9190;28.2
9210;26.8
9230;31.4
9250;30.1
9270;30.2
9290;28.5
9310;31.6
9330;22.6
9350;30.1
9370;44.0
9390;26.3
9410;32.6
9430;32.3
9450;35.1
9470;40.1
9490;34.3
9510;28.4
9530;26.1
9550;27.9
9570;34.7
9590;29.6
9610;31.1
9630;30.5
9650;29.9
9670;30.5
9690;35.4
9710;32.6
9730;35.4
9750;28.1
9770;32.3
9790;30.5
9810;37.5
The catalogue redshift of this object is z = 0.764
